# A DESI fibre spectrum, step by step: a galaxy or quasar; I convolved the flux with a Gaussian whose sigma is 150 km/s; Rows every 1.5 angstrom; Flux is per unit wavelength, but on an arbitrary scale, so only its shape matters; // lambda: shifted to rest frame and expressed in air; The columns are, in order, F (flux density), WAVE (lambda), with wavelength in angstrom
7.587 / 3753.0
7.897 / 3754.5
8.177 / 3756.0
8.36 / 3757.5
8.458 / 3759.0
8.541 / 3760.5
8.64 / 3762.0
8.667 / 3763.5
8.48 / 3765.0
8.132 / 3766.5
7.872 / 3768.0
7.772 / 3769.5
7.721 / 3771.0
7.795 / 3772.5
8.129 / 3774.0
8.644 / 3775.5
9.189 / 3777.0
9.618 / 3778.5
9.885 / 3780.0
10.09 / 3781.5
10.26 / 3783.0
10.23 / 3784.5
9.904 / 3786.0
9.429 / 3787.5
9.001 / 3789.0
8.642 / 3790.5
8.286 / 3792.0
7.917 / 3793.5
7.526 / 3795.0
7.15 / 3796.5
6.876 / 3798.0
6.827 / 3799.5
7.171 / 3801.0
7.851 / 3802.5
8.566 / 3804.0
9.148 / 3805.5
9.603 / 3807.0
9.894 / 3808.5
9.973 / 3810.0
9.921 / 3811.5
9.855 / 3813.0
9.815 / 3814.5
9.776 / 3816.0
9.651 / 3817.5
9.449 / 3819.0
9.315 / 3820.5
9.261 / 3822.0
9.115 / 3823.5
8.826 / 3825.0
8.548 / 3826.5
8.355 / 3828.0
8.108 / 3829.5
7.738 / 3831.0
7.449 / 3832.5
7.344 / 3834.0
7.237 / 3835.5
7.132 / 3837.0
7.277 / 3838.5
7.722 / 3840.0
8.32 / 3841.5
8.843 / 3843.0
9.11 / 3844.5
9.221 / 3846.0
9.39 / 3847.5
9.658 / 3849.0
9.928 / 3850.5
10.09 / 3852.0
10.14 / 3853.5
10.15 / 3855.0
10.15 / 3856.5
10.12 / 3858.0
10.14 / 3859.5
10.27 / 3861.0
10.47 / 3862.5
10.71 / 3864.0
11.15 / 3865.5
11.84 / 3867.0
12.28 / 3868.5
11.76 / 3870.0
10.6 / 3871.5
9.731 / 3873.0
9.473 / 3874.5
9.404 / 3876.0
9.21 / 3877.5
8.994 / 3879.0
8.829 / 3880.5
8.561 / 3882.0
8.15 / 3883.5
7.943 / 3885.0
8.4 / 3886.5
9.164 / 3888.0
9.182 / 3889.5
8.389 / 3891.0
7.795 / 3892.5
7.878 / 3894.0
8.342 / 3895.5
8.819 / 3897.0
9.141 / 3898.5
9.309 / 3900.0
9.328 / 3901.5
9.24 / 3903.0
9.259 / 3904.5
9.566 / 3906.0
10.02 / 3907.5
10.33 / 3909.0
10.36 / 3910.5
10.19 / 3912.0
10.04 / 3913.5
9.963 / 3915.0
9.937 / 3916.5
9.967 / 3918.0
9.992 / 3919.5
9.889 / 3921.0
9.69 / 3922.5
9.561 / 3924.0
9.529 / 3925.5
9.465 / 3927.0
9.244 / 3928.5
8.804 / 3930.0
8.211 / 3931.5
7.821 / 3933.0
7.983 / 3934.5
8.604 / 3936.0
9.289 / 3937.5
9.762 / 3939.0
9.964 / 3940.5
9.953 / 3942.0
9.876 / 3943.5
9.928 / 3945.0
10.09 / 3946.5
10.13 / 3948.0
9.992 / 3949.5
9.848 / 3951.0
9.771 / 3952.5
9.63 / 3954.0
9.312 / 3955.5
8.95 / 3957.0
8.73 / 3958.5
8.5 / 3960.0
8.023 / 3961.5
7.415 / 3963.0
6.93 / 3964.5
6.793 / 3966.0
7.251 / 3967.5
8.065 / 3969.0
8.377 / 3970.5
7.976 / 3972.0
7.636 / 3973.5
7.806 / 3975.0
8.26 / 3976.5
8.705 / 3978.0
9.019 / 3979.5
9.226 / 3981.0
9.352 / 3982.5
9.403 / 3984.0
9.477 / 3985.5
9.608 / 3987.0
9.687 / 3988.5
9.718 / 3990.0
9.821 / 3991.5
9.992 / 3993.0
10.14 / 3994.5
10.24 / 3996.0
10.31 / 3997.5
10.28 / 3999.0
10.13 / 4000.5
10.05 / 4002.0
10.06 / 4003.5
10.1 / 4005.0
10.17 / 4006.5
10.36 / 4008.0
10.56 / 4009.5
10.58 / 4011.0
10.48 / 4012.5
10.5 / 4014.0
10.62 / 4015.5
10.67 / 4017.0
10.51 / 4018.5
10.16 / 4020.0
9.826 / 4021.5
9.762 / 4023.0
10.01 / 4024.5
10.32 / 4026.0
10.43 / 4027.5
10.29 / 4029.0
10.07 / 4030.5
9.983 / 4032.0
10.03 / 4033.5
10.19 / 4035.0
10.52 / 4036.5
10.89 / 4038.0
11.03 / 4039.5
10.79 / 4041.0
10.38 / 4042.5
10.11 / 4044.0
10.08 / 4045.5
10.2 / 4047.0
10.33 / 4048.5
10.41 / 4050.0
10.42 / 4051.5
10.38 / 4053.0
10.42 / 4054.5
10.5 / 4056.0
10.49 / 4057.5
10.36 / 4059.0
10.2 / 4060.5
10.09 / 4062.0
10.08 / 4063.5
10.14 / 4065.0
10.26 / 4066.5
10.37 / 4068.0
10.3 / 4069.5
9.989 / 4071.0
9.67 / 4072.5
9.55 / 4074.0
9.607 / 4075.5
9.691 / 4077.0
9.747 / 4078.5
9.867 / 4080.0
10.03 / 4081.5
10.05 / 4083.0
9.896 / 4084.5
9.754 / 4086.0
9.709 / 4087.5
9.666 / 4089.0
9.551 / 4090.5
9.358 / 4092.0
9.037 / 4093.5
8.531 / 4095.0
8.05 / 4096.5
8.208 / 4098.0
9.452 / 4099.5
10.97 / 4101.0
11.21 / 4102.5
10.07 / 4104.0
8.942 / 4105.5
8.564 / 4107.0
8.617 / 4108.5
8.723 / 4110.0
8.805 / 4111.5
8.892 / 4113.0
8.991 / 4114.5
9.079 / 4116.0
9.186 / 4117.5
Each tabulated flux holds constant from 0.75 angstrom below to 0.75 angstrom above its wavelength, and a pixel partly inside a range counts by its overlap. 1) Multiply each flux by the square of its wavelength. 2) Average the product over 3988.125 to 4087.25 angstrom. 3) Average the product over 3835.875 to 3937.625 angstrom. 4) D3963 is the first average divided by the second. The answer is 1.2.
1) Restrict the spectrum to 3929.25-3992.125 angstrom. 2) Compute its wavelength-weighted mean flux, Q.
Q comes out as 8.9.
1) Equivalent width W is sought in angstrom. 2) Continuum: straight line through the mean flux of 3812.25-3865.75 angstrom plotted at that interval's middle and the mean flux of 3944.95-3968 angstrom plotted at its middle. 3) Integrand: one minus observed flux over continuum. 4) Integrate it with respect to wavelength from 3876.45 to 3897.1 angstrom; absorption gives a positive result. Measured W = 1.1 angstrom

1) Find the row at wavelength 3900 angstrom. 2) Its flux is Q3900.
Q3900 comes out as 9.309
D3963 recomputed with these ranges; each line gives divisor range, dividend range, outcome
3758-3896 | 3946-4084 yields 1.19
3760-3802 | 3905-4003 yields 1.19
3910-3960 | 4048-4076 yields 1.14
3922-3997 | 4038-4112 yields 1.16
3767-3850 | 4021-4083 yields 1.33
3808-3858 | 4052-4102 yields 1.23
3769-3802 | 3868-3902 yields 1.13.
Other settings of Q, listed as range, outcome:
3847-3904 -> 9.58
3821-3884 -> 9.31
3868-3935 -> 9.32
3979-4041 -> 10.1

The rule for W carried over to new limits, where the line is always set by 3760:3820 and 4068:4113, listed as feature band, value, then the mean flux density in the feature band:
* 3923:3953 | -0.79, 9.39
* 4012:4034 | -2.11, 10.2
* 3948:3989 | 2.41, 8.68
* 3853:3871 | -3.61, 10.8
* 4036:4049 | -1.51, 10.5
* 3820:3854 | 1.20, 8.6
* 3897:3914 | -1.11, 9.66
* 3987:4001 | -1.10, 10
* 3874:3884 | 0.06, 8.95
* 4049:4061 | -1.24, 10.4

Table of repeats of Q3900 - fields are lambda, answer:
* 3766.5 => 8.132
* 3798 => 6.876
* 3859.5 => 10.14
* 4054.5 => 10.42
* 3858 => 10.12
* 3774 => 8.129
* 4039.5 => 11.03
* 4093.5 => 9.037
